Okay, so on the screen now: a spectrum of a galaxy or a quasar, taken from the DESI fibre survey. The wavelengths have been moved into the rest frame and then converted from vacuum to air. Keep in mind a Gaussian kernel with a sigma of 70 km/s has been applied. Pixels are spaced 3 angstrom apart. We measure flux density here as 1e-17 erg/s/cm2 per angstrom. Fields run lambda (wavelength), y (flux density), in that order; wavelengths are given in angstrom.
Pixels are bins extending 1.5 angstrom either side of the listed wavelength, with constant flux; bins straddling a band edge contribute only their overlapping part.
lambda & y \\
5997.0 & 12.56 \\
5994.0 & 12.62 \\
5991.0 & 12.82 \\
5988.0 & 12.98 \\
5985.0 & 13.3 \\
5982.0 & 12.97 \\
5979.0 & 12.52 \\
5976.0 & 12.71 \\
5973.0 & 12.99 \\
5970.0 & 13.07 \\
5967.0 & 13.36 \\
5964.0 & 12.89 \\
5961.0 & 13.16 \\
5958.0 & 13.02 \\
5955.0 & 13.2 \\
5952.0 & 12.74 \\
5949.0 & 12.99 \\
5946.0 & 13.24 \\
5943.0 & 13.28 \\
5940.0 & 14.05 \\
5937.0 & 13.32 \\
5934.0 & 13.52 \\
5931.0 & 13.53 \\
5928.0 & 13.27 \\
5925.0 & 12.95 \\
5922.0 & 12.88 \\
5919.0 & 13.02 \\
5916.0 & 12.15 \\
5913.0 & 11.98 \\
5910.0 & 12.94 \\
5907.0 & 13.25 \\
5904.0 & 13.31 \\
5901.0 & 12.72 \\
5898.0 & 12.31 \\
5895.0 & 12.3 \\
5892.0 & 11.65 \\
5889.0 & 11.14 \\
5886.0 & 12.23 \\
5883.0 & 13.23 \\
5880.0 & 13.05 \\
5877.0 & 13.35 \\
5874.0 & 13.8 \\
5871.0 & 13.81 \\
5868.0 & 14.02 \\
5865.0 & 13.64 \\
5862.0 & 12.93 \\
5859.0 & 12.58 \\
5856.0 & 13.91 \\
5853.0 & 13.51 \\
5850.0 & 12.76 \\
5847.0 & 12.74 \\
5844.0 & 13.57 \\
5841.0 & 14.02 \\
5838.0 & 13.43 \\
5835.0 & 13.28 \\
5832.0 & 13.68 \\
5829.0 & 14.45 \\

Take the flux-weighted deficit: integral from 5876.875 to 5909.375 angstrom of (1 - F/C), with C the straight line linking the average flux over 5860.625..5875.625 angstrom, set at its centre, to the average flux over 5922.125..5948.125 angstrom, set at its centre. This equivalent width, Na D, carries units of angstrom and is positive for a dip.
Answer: 2.3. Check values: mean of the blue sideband 13.6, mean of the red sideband 13.4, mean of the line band 12.6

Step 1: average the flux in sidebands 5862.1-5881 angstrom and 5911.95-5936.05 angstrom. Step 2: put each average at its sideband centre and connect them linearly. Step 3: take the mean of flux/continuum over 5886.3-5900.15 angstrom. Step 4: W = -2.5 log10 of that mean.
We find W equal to 0.12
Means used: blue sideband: 13.6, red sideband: 12.9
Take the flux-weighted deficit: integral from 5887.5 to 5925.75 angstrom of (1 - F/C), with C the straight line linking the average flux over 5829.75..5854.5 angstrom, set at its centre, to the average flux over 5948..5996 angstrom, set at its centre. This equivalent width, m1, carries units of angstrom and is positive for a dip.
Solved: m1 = 2.0 angstrom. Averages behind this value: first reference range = 13.4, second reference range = 13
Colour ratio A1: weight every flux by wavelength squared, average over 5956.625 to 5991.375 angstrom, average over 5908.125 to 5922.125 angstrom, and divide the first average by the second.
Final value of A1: 1.05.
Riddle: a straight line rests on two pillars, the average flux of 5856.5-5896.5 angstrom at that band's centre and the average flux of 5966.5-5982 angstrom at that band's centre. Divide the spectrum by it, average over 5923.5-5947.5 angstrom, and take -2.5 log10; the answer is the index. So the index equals -0.04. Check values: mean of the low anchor 12.9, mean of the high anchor 12.9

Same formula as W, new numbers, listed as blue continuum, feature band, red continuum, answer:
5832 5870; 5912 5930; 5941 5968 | 0.04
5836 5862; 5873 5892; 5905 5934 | 0.04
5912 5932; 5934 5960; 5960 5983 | -0.03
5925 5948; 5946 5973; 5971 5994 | 0.01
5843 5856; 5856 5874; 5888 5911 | -0.04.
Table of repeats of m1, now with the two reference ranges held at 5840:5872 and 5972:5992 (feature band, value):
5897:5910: 0.3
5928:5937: -0.2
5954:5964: -0.1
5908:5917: 0.5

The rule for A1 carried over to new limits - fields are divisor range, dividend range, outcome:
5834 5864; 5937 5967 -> 1.03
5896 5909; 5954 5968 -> 1.04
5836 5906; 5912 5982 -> 1.03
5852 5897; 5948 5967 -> 1.03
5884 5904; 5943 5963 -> 1.09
